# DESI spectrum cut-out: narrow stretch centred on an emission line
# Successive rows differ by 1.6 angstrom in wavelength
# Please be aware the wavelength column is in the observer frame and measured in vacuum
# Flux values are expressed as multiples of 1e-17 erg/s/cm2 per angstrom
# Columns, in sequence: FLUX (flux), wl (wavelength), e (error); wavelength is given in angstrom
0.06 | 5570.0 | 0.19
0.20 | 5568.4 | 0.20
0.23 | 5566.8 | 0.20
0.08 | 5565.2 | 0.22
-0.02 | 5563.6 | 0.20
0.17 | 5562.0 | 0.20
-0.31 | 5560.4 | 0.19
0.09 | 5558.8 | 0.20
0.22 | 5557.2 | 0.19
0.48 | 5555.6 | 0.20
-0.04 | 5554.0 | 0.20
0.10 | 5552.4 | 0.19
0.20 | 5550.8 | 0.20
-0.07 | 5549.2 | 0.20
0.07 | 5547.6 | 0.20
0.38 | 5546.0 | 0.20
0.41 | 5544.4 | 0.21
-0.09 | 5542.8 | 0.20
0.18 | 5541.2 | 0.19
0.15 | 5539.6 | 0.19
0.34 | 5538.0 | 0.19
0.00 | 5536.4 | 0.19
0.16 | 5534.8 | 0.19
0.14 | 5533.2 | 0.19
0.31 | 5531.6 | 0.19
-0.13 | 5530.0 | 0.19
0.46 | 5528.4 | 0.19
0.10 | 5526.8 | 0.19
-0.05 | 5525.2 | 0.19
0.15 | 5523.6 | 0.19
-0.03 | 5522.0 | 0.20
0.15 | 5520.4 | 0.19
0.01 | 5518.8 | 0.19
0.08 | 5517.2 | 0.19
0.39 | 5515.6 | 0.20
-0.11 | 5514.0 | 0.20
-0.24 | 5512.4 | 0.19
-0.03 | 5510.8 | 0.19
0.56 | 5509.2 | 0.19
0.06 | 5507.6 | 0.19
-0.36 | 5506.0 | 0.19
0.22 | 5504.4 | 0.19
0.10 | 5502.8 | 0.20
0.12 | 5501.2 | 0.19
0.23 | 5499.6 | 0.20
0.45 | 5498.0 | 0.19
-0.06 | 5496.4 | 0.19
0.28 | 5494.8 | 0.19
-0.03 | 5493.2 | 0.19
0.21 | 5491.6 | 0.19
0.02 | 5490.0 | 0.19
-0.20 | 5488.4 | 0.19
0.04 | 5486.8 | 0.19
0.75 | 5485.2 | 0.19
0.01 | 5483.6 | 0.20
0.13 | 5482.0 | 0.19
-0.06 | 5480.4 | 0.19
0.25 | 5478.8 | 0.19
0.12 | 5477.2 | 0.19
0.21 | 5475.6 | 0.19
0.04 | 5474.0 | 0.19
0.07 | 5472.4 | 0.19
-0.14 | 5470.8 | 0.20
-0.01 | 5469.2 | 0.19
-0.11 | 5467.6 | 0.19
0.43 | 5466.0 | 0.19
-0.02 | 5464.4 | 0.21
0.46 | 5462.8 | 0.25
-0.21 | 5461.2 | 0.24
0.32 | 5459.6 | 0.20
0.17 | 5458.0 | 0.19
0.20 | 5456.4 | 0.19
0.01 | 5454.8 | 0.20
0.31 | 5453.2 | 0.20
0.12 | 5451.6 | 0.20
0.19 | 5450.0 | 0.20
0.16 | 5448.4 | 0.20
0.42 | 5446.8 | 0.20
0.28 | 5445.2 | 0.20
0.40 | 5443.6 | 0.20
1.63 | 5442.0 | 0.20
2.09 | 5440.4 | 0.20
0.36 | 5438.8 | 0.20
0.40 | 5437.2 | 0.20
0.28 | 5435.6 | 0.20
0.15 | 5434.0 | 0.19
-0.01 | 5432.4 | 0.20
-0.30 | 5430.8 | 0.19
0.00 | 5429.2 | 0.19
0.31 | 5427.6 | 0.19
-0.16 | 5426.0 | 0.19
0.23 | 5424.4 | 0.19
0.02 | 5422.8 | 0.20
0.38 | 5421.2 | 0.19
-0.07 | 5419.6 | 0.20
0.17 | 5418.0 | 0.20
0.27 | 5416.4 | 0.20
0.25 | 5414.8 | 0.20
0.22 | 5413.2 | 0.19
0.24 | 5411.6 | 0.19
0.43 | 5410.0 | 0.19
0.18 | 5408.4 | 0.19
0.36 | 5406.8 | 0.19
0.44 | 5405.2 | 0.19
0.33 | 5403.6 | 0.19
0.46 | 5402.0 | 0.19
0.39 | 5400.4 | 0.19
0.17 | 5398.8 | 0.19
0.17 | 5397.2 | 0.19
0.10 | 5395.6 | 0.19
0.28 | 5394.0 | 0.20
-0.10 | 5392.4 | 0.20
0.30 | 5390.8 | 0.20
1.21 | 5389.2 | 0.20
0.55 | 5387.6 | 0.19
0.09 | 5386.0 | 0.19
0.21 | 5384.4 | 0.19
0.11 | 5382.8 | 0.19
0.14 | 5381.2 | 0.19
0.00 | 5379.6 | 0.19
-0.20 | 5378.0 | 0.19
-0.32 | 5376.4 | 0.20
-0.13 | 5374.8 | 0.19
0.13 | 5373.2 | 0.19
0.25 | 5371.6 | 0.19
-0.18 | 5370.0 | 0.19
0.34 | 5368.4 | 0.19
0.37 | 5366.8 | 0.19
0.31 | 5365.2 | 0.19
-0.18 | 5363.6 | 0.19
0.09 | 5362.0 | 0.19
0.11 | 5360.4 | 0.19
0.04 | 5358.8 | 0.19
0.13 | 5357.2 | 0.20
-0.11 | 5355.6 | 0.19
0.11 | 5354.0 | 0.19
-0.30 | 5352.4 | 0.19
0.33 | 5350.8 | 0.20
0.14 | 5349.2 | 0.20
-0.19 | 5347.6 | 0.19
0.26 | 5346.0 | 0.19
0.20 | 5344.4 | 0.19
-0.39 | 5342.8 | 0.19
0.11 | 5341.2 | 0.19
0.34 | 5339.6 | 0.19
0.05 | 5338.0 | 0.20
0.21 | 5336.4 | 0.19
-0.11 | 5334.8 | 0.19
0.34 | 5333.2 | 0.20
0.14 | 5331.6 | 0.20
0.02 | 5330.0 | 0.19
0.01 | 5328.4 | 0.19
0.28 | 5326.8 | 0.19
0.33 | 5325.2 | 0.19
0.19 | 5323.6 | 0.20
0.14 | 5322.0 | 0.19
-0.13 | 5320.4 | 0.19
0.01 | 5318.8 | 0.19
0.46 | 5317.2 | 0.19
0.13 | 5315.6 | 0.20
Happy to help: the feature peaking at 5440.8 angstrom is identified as [O III] 5007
